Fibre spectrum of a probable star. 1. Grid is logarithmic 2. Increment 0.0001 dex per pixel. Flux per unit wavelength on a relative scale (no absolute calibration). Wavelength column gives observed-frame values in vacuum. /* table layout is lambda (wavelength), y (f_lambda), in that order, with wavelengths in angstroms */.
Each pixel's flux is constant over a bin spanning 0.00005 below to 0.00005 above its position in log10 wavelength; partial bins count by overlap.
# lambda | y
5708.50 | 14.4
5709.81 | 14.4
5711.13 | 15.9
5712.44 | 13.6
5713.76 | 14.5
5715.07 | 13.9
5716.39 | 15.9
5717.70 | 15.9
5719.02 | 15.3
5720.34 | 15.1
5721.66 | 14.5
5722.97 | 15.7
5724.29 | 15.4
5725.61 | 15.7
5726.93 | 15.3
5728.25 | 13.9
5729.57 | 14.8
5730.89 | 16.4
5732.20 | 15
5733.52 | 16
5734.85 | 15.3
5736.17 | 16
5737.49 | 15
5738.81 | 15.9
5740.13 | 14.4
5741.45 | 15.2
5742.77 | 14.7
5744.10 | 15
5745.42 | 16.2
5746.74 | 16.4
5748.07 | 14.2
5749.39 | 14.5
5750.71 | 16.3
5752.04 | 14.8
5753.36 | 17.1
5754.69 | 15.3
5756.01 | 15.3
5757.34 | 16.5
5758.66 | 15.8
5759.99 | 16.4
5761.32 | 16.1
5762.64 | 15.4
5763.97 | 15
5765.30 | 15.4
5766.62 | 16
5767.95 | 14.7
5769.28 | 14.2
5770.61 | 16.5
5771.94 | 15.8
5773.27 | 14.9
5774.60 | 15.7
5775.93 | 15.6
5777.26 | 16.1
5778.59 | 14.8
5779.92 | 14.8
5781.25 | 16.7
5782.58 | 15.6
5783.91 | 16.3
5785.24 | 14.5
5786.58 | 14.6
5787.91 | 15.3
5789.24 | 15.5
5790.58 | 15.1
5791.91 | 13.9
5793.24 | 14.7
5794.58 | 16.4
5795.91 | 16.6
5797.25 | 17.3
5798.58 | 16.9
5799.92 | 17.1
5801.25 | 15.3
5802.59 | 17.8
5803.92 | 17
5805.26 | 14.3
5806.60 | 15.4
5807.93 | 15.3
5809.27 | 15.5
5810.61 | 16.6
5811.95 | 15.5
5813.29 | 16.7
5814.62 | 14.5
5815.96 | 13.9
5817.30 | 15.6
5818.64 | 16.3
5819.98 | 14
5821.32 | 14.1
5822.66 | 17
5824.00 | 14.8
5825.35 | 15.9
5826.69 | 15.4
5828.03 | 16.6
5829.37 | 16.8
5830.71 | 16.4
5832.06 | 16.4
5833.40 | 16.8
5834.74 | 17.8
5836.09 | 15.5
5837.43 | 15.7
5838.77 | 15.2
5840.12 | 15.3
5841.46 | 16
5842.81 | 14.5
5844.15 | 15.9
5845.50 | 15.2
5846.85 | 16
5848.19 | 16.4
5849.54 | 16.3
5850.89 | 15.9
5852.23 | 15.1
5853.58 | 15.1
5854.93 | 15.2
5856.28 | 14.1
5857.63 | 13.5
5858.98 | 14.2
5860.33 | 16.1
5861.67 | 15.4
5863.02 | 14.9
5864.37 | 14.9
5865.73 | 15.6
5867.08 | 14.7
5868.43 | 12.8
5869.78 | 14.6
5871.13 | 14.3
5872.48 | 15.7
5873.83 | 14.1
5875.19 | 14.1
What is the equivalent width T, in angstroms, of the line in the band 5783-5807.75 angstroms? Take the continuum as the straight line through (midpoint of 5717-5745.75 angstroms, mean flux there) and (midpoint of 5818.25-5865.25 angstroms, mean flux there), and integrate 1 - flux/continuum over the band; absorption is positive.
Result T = -0.51 angstroms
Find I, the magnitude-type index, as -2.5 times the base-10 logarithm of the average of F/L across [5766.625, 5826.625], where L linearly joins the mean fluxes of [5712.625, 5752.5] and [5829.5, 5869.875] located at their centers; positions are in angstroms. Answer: -0.02 mag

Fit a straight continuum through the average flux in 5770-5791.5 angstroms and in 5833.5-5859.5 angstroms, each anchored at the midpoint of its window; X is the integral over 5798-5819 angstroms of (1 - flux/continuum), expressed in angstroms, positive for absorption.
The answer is -0.5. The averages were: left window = 15.5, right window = 15.5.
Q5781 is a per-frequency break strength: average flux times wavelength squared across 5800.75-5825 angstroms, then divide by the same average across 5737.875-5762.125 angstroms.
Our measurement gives 1.02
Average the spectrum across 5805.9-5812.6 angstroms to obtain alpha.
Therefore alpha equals 15.6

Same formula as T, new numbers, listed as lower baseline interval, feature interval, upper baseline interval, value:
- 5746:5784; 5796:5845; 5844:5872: -2.0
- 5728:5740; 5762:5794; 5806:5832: 0.4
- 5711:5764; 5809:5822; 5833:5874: 0.0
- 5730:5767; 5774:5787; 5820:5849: 0.1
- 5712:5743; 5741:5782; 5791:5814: 0.0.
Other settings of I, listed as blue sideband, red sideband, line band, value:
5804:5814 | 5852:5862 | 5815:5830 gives 0.00 mag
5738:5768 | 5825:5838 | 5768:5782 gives 0.02 mag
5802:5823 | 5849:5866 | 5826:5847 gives -0.05 mag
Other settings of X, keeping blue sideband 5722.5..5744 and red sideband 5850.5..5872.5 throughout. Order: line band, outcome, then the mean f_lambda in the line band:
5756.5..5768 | -0.4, 15.7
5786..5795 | 0.0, 15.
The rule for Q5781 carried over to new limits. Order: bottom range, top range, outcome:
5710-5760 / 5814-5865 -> 1.05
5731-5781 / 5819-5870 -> 1.03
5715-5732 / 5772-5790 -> 1.03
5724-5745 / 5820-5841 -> 1.08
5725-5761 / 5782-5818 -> 1.03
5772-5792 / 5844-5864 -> 1.02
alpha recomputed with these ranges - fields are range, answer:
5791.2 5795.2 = 15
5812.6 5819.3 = 15.4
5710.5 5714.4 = 14.7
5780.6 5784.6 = 16.2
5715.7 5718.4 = 15.9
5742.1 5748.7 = 15.3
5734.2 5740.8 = 15.3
